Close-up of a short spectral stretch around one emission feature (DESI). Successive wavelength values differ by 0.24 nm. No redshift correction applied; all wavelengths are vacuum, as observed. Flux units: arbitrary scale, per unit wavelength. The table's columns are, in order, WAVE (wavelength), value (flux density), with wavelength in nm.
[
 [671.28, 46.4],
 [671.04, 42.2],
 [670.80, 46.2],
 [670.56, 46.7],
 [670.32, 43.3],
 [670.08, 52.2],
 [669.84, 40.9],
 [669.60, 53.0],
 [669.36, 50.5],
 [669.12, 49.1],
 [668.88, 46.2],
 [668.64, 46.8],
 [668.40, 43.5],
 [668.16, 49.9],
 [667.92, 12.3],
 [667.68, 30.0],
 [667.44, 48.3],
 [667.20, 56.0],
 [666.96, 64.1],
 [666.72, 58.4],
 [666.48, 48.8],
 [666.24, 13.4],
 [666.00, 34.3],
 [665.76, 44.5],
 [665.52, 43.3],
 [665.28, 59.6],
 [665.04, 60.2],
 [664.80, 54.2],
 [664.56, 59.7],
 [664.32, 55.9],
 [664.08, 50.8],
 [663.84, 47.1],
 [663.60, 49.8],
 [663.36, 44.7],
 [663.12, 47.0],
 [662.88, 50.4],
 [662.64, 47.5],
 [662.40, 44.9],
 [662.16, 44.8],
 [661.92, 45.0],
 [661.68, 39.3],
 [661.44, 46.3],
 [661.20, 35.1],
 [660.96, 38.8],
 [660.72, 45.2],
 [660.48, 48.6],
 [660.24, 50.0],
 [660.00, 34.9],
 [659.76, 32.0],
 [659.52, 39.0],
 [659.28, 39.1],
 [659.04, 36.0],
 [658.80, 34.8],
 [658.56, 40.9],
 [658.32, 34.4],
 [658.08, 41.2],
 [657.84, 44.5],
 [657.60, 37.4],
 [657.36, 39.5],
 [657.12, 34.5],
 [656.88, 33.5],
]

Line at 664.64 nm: Mg II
